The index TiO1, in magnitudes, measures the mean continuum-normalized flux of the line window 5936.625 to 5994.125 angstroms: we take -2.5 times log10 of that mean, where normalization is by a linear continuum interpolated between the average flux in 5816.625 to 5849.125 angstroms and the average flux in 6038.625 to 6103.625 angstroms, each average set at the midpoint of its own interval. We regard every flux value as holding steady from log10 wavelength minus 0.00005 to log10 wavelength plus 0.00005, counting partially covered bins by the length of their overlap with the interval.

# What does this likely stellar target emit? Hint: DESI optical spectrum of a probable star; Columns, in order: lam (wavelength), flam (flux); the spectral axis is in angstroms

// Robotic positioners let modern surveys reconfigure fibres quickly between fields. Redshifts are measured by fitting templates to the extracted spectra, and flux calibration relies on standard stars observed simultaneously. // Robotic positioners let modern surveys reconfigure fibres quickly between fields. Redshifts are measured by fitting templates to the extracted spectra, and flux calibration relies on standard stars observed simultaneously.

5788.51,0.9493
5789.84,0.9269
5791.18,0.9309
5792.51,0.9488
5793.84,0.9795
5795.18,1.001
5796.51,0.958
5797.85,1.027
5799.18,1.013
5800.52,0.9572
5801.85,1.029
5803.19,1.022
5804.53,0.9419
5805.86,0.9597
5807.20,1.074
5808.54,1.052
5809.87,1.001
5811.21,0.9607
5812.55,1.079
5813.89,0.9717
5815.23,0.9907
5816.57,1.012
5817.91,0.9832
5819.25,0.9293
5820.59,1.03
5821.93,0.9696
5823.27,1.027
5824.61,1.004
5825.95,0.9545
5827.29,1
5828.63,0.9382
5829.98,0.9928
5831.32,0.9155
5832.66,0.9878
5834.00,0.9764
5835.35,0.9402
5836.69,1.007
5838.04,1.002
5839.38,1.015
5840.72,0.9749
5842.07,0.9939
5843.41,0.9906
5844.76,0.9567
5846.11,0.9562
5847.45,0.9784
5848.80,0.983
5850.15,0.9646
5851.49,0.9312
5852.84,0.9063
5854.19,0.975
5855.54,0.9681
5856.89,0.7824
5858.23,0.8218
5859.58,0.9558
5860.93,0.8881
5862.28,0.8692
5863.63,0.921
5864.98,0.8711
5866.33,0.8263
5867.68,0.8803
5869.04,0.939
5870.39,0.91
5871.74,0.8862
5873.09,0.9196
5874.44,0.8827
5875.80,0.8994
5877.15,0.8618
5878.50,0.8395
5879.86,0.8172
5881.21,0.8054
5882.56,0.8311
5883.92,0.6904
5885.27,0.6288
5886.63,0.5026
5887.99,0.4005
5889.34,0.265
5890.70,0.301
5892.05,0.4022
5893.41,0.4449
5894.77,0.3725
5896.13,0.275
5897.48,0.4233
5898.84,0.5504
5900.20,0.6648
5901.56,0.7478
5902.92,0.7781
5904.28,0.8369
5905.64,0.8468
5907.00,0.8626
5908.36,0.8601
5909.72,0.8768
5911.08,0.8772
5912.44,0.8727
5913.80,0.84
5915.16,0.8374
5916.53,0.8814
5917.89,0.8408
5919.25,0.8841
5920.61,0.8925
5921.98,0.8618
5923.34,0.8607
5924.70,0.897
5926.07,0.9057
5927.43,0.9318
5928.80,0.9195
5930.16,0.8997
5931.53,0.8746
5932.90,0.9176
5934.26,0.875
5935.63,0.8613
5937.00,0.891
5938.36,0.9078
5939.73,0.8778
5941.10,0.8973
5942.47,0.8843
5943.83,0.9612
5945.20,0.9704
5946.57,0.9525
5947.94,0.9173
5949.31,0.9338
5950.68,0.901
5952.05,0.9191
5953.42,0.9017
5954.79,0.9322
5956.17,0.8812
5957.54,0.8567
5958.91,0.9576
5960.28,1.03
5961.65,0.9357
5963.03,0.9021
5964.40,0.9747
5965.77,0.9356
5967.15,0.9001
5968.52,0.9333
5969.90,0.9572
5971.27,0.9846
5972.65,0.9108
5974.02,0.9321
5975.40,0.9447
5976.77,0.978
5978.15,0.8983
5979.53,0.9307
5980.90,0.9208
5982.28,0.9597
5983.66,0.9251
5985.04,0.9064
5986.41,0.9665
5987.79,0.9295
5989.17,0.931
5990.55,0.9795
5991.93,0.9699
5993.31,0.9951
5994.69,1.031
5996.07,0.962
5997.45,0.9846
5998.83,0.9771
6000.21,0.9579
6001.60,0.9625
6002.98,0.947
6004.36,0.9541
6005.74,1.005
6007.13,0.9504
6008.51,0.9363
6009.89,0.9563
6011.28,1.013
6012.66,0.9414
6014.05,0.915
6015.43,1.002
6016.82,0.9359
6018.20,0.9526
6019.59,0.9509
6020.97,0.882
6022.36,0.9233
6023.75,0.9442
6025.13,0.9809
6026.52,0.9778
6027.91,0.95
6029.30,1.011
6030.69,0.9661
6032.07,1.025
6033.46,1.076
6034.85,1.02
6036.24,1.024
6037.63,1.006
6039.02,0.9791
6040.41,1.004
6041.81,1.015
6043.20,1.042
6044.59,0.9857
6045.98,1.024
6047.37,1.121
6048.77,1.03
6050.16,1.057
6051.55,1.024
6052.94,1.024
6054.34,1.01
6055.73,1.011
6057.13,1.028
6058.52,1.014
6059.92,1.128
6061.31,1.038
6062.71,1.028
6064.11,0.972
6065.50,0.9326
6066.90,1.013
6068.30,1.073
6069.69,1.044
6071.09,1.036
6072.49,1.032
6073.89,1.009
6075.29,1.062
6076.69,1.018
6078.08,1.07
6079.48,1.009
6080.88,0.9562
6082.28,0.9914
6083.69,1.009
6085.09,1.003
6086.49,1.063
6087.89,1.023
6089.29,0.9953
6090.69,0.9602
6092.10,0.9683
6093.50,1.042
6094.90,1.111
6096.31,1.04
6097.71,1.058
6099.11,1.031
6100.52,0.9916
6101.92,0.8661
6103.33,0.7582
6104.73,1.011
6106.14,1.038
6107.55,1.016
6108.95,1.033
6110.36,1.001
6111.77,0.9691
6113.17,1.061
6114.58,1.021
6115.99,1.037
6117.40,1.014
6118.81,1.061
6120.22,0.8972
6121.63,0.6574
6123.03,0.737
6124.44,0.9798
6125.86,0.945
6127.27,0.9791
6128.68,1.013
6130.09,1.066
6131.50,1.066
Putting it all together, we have 0.08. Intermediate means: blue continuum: 0.98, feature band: 0.933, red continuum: 1.02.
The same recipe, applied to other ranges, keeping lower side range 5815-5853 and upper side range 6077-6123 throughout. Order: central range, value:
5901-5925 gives 0.15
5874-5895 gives 0.49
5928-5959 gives 0.09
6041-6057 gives -0.05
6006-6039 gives 0.02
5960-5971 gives 0.04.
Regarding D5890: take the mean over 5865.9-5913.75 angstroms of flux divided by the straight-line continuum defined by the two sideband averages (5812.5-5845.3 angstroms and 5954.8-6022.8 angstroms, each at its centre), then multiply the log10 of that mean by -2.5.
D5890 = 0.34 mag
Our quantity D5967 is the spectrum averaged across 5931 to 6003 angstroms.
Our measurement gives 0.934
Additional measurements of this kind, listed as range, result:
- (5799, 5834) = 0.992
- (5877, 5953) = 0.779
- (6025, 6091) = 1.02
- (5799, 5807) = 0.99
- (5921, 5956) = 0.905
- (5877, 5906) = 0.596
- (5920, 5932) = 0.894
